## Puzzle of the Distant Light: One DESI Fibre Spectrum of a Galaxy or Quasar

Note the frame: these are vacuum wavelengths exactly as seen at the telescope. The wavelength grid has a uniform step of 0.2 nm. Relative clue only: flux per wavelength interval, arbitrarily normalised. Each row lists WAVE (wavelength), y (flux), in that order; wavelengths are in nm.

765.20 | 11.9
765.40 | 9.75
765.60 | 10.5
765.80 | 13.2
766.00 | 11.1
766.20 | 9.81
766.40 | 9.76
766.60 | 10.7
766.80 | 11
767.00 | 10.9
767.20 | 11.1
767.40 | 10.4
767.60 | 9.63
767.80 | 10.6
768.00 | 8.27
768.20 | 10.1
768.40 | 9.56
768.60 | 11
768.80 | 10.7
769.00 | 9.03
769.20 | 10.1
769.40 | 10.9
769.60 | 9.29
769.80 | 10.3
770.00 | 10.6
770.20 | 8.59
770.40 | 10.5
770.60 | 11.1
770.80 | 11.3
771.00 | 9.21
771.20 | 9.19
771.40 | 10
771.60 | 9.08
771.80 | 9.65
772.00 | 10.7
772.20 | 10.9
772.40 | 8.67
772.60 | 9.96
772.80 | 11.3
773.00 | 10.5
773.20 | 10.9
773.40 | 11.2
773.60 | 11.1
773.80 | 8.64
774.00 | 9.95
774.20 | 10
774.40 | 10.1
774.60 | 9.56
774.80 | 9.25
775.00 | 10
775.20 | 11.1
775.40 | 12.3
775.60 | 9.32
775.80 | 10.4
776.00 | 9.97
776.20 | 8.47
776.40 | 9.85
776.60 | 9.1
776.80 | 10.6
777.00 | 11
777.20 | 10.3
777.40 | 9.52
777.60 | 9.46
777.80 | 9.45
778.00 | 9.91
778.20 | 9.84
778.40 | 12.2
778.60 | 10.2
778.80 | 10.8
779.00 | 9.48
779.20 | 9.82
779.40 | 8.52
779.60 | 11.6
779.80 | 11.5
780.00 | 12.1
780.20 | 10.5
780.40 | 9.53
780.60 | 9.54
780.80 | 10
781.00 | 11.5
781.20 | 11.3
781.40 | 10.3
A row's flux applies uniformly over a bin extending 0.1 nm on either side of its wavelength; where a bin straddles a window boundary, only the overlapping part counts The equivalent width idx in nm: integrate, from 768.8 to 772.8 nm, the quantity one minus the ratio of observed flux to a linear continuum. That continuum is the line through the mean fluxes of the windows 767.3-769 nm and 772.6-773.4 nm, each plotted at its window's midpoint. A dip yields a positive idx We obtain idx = 0.16 nm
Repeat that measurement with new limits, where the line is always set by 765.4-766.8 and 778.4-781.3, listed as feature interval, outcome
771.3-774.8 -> 0.178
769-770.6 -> 0.099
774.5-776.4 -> 0.102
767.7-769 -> 0.094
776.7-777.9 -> 0.058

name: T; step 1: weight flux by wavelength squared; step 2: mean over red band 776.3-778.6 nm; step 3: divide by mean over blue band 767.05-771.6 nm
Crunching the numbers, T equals 1.03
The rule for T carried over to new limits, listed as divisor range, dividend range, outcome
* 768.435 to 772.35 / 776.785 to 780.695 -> 1.04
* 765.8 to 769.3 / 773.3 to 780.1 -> 1.01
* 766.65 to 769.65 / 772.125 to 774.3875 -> 1.02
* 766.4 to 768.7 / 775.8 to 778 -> 0.98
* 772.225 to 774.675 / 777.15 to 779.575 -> 0.99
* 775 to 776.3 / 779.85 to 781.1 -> 1.04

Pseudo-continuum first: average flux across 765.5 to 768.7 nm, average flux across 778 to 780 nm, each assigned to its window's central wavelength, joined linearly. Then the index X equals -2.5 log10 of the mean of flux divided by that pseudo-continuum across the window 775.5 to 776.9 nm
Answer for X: 0.09 mag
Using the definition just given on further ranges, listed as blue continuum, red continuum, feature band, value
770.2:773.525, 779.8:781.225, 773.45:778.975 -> 0.037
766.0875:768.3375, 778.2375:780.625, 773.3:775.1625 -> 0.038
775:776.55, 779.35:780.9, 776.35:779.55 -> 0.030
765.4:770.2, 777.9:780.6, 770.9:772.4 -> 0.067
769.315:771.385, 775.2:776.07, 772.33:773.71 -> -0.021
